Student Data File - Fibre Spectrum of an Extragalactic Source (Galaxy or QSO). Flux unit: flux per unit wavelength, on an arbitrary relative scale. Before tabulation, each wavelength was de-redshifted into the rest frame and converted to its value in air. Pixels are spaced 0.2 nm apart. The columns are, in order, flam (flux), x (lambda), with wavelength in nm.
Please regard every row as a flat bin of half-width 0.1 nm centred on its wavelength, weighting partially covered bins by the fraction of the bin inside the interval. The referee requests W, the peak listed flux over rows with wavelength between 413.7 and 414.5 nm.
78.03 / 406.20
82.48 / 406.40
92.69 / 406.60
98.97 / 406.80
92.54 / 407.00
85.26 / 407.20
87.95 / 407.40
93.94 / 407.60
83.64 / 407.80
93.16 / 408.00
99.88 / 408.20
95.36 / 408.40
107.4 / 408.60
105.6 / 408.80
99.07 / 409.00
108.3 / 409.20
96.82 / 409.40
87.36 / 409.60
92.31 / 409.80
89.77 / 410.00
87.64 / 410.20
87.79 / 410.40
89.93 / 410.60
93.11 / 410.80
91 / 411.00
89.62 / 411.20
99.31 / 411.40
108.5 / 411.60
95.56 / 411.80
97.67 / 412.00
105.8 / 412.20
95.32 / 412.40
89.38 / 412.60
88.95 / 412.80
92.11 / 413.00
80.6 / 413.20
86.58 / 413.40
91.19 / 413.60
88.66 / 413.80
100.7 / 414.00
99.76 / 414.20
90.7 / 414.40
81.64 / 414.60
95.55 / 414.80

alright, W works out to 100.7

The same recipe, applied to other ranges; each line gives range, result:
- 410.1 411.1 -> 93.11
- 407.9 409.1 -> 107.4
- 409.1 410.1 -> 108.3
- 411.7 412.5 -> 105.8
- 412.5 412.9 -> 89.38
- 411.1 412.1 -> 108.5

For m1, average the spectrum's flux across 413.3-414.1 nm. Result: 91.8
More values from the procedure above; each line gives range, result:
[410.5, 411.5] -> 92.6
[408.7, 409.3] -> 104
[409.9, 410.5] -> 88.4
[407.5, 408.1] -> 90.2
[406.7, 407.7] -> 91.7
